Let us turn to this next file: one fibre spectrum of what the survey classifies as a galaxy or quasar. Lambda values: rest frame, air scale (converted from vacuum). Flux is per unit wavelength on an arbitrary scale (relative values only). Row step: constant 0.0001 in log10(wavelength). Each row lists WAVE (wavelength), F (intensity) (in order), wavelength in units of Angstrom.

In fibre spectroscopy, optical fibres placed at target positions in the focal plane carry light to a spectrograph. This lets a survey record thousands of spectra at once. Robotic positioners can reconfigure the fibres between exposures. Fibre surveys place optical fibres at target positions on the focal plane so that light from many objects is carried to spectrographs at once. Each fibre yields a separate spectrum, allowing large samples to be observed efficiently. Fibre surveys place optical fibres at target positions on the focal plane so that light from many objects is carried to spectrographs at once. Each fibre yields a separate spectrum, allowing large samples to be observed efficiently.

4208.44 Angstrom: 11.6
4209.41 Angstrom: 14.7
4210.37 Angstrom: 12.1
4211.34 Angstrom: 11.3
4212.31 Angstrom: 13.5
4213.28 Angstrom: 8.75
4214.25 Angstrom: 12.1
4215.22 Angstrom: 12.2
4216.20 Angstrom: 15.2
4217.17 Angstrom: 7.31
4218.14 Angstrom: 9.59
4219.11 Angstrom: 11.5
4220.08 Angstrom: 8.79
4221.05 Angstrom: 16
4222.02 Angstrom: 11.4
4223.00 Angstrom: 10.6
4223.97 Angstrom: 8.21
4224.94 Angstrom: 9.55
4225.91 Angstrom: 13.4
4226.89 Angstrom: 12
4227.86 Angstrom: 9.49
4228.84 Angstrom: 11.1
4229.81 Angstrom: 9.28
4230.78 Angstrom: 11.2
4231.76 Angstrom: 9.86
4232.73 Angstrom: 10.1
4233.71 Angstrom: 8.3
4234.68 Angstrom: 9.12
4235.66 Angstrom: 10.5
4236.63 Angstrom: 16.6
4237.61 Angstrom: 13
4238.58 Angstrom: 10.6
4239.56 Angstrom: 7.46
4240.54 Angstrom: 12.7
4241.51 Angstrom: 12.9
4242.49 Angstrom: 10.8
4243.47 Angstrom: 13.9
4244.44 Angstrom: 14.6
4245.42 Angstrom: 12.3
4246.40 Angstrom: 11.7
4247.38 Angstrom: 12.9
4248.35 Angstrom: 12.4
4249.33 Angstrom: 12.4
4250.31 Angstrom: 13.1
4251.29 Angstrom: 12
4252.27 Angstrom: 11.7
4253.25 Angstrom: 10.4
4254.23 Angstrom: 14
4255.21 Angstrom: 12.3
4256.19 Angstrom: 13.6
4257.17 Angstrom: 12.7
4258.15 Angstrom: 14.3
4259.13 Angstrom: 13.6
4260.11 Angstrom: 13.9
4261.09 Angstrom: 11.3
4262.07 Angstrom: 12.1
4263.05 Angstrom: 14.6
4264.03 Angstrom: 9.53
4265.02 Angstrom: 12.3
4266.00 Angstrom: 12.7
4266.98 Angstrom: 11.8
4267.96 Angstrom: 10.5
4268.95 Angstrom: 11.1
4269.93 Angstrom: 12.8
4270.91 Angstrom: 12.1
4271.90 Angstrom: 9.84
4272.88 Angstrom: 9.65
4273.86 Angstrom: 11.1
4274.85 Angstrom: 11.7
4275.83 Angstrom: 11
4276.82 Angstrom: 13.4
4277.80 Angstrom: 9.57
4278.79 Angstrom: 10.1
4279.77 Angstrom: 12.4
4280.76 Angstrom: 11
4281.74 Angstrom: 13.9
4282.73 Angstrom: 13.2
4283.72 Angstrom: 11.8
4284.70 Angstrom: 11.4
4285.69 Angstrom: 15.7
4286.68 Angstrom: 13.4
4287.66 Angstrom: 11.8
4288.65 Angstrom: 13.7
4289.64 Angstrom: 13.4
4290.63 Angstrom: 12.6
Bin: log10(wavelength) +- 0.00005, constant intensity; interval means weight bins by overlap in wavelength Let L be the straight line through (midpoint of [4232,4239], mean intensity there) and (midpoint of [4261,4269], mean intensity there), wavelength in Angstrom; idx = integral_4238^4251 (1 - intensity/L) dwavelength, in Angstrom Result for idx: -0.9 Angstrom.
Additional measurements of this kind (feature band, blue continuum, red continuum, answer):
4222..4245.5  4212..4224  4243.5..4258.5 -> 1.6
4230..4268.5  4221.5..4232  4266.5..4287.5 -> -3.1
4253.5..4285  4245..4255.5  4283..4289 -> 1.5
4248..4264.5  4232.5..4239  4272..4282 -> -2.0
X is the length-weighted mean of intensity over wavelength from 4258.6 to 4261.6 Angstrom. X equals 13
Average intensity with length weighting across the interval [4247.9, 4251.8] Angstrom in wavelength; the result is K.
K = 12.5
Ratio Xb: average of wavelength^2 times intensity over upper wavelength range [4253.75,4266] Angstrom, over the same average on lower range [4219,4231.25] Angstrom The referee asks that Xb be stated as 1.19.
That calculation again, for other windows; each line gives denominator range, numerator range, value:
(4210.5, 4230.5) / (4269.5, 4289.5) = 1.11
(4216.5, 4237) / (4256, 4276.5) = 1.14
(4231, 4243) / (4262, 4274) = 1.06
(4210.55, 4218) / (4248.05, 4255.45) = 1.10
